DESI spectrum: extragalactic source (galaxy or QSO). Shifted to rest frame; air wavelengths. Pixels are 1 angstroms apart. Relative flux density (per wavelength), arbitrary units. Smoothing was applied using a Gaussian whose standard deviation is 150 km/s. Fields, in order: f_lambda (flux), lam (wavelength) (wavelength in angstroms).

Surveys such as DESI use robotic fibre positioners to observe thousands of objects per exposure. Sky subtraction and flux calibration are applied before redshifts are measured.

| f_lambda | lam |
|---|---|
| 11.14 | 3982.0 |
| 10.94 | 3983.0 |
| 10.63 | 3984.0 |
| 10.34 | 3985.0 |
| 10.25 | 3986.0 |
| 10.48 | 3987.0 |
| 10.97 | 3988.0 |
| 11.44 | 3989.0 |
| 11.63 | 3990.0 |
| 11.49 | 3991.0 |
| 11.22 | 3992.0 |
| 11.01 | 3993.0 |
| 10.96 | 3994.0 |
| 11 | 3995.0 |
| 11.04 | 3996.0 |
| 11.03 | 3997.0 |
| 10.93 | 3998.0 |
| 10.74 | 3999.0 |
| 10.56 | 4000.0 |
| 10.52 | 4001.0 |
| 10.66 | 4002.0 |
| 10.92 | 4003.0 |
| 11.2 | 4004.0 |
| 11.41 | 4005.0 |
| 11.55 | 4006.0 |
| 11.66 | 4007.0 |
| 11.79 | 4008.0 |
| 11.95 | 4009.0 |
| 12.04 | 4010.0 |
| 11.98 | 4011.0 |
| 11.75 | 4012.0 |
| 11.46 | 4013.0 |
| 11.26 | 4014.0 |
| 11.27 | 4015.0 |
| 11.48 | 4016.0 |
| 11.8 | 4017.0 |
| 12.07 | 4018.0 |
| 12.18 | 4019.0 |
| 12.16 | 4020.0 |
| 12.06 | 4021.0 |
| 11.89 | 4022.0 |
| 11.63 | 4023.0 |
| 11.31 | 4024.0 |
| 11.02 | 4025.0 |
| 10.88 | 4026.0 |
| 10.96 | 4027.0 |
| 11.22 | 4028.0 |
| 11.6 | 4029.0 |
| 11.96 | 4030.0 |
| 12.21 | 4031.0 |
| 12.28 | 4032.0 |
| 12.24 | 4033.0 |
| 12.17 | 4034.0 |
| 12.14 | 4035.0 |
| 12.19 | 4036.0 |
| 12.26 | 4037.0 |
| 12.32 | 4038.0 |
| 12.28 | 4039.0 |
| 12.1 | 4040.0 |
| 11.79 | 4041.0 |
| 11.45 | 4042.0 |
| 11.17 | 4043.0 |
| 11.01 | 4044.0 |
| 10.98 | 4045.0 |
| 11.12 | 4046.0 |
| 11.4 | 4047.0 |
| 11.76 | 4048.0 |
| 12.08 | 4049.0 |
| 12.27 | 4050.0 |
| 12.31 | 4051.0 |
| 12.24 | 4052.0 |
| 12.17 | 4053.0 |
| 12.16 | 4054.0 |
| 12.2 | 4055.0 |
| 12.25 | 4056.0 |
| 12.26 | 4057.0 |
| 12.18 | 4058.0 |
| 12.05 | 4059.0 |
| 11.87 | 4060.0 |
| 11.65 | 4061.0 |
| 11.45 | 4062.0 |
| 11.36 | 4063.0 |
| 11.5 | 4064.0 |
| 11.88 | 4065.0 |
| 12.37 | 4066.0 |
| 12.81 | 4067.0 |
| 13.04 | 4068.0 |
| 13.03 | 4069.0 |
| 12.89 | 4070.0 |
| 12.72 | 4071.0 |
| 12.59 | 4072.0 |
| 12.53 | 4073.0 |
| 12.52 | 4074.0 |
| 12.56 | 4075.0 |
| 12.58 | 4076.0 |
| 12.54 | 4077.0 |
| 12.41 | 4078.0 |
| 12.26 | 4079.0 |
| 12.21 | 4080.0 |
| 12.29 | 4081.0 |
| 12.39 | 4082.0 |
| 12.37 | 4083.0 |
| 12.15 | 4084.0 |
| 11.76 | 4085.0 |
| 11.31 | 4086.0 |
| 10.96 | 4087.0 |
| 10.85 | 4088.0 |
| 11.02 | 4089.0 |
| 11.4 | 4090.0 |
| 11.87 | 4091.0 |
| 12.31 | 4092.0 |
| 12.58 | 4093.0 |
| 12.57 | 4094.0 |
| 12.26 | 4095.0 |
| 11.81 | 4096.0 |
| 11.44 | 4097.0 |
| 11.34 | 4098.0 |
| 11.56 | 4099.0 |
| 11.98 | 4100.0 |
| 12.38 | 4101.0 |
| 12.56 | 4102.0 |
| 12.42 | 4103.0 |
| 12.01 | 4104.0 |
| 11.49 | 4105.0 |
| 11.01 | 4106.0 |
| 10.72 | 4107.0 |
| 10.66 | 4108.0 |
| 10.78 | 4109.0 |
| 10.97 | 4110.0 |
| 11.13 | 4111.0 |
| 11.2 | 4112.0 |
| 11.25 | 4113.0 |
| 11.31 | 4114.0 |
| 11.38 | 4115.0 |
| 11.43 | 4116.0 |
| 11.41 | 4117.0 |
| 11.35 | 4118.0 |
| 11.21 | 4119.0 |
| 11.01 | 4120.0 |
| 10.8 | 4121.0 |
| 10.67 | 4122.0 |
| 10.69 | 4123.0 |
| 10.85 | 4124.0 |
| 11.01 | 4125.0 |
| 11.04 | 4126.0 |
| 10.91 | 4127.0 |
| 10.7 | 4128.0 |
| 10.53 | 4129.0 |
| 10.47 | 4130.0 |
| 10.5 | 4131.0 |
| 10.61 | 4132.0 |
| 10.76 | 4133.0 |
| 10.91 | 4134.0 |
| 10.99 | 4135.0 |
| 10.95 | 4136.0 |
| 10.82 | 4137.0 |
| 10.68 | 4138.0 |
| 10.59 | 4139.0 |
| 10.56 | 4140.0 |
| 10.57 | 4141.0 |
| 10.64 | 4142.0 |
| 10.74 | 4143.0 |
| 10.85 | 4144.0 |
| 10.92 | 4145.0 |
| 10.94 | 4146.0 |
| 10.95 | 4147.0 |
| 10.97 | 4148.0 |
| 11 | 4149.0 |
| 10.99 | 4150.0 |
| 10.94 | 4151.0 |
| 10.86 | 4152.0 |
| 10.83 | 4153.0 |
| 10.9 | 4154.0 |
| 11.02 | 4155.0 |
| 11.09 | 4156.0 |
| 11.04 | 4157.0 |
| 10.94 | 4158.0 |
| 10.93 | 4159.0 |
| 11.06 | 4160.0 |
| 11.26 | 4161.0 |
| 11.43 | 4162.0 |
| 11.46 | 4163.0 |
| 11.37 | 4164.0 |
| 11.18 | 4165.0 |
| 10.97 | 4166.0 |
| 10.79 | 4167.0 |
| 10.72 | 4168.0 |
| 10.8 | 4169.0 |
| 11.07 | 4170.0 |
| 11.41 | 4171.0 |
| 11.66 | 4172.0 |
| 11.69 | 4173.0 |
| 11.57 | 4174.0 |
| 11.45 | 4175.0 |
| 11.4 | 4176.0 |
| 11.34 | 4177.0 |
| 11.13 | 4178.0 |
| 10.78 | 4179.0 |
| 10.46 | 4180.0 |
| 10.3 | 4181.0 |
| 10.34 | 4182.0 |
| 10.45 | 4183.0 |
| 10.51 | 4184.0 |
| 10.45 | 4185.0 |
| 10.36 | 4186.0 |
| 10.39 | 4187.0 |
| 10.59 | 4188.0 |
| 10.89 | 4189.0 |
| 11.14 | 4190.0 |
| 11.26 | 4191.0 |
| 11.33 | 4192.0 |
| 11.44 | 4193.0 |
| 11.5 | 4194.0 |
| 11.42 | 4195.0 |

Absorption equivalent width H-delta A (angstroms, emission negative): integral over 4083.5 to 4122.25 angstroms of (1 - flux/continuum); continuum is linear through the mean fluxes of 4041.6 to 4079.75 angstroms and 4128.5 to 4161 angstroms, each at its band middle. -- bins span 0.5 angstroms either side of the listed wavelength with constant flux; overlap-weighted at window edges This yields -0.12 angstroms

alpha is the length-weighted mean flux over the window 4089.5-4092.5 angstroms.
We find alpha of 11.9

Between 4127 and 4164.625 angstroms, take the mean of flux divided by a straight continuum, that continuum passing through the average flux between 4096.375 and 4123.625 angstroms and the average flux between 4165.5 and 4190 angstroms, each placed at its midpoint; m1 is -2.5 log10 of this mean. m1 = 0.02 mag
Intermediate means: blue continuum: 11.3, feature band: 10.9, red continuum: 10.9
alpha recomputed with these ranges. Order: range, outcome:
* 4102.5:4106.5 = 11.7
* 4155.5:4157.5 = 11.1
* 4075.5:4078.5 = 12.5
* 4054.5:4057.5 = 12.2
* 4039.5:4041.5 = 11.9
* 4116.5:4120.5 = 11.2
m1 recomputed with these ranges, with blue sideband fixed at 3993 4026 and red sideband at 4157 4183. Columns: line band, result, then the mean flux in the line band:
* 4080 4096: -0.06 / 11.9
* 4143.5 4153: 0.02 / 10.9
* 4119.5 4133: 0.04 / 10.8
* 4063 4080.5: -0.11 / 12.5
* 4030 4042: -0.07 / 12.1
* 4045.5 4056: -0.06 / 12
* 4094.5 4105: -0.07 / 12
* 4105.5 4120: 0.01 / 11.1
